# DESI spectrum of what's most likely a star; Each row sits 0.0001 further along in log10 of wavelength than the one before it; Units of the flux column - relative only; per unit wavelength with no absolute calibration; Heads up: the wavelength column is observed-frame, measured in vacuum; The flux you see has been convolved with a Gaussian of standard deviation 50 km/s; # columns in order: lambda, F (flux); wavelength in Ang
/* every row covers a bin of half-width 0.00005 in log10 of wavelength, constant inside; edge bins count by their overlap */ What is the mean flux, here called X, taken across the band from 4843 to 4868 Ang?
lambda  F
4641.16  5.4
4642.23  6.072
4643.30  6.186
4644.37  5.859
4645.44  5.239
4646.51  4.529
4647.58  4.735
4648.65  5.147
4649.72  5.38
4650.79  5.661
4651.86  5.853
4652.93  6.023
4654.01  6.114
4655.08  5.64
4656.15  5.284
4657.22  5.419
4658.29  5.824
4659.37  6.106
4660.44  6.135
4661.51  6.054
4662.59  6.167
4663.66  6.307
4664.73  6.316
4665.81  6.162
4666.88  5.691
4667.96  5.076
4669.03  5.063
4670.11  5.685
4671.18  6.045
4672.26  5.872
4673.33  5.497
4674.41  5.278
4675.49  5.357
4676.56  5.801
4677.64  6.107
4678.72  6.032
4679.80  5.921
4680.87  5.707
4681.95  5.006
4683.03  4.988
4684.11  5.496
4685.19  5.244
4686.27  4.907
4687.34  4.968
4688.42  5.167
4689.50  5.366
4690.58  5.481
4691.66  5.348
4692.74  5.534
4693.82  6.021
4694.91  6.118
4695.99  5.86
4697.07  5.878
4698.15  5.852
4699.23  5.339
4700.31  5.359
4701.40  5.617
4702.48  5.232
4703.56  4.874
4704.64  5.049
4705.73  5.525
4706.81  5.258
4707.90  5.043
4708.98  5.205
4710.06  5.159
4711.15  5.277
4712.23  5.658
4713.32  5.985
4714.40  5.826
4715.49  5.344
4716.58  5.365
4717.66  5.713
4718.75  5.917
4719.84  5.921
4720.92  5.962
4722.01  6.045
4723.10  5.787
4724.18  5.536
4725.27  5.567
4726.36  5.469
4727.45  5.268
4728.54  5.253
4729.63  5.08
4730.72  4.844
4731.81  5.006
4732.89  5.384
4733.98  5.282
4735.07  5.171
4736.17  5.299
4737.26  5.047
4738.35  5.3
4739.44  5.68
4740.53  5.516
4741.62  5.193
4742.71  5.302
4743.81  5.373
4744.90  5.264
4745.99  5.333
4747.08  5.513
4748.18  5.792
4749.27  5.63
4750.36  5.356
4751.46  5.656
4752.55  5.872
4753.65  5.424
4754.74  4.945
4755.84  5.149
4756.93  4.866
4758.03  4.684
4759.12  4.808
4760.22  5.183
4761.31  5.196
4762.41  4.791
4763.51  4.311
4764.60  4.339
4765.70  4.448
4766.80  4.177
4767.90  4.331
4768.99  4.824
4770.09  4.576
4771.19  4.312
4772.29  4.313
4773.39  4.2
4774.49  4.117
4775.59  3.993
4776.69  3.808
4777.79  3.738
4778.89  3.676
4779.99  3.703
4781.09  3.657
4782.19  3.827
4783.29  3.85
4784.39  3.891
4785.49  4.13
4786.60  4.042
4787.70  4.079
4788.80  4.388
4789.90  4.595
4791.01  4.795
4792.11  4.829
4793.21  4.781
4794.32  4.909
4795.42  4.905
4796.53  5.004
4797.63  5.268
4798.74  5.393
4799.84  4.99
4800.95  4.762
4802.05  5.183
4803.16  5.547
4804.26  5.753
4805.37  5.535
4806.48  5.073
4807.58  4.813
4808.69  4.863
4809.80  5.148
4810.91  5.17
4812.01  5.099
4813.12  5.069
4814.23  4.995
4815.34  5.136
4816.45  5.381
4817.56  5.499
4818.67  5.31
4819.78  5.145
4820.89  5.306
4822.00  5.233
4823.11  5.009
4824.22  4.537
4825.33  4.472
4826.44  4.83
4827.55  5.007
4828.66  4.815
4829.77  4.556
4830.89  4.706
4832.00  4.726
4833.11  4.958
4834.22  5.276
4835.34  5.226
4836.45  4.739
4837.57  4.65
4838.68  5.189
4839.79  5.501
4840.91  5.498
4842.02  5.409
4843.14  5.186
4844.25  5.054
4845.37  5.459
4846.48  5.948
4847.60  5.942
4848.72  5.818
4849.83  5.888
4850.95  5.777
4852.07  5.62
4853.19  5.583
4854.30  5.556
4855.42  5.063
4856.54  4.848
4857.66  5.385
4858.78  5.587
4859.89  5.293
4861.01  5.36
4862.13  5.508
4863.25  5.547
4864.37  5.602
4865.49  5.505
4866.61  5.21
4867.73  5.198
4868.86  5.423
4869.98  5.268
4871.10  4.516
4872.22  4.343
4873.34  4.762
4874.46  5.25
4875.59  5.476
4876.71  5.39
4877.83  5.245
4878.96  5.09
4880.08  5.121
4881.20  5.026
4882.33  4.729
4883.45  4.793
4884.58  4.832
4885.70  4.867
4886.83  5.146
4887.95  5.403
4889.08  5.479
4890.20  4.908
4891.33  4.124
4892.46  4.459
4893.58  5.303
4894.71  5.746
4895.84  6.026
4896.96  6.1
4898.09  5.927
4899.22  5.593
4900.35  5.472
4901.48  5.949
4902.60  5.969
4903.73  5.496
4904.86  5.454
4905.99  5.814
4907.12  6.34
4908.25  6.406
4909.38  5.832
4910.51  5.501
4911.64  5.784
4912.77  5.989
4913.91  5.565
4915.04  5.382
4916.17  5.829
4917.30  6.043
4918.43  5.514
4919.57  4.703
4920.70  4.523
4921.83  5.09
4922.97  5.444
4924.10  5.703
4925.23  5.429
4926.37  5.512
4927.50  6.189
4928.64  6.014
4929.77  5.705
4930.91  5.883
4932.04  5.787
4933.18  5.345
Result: 5.48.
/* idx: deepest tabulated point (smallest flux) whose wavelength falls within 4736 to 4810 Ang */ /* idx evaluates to 3.657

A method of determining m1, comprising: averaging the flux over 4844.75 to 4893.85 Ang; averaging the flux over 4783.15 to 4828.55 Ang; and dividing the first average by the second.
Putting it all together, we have 1.1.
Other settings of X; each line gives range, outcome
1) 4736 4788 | 4.72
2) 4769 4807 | 4.52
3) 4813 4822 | 5.23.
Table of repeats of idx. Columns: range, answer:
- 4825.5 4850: 4.556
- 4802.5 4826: 4.472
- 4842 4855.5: 5.054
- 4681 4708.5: 4.874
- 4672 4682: 5.006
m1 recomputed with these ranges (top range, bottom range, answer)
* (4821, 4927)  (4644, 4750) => 0.96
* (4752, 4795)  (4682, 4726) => 0.81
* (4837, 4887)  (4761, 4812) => 1.15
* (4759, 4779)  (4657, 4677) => 0.76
